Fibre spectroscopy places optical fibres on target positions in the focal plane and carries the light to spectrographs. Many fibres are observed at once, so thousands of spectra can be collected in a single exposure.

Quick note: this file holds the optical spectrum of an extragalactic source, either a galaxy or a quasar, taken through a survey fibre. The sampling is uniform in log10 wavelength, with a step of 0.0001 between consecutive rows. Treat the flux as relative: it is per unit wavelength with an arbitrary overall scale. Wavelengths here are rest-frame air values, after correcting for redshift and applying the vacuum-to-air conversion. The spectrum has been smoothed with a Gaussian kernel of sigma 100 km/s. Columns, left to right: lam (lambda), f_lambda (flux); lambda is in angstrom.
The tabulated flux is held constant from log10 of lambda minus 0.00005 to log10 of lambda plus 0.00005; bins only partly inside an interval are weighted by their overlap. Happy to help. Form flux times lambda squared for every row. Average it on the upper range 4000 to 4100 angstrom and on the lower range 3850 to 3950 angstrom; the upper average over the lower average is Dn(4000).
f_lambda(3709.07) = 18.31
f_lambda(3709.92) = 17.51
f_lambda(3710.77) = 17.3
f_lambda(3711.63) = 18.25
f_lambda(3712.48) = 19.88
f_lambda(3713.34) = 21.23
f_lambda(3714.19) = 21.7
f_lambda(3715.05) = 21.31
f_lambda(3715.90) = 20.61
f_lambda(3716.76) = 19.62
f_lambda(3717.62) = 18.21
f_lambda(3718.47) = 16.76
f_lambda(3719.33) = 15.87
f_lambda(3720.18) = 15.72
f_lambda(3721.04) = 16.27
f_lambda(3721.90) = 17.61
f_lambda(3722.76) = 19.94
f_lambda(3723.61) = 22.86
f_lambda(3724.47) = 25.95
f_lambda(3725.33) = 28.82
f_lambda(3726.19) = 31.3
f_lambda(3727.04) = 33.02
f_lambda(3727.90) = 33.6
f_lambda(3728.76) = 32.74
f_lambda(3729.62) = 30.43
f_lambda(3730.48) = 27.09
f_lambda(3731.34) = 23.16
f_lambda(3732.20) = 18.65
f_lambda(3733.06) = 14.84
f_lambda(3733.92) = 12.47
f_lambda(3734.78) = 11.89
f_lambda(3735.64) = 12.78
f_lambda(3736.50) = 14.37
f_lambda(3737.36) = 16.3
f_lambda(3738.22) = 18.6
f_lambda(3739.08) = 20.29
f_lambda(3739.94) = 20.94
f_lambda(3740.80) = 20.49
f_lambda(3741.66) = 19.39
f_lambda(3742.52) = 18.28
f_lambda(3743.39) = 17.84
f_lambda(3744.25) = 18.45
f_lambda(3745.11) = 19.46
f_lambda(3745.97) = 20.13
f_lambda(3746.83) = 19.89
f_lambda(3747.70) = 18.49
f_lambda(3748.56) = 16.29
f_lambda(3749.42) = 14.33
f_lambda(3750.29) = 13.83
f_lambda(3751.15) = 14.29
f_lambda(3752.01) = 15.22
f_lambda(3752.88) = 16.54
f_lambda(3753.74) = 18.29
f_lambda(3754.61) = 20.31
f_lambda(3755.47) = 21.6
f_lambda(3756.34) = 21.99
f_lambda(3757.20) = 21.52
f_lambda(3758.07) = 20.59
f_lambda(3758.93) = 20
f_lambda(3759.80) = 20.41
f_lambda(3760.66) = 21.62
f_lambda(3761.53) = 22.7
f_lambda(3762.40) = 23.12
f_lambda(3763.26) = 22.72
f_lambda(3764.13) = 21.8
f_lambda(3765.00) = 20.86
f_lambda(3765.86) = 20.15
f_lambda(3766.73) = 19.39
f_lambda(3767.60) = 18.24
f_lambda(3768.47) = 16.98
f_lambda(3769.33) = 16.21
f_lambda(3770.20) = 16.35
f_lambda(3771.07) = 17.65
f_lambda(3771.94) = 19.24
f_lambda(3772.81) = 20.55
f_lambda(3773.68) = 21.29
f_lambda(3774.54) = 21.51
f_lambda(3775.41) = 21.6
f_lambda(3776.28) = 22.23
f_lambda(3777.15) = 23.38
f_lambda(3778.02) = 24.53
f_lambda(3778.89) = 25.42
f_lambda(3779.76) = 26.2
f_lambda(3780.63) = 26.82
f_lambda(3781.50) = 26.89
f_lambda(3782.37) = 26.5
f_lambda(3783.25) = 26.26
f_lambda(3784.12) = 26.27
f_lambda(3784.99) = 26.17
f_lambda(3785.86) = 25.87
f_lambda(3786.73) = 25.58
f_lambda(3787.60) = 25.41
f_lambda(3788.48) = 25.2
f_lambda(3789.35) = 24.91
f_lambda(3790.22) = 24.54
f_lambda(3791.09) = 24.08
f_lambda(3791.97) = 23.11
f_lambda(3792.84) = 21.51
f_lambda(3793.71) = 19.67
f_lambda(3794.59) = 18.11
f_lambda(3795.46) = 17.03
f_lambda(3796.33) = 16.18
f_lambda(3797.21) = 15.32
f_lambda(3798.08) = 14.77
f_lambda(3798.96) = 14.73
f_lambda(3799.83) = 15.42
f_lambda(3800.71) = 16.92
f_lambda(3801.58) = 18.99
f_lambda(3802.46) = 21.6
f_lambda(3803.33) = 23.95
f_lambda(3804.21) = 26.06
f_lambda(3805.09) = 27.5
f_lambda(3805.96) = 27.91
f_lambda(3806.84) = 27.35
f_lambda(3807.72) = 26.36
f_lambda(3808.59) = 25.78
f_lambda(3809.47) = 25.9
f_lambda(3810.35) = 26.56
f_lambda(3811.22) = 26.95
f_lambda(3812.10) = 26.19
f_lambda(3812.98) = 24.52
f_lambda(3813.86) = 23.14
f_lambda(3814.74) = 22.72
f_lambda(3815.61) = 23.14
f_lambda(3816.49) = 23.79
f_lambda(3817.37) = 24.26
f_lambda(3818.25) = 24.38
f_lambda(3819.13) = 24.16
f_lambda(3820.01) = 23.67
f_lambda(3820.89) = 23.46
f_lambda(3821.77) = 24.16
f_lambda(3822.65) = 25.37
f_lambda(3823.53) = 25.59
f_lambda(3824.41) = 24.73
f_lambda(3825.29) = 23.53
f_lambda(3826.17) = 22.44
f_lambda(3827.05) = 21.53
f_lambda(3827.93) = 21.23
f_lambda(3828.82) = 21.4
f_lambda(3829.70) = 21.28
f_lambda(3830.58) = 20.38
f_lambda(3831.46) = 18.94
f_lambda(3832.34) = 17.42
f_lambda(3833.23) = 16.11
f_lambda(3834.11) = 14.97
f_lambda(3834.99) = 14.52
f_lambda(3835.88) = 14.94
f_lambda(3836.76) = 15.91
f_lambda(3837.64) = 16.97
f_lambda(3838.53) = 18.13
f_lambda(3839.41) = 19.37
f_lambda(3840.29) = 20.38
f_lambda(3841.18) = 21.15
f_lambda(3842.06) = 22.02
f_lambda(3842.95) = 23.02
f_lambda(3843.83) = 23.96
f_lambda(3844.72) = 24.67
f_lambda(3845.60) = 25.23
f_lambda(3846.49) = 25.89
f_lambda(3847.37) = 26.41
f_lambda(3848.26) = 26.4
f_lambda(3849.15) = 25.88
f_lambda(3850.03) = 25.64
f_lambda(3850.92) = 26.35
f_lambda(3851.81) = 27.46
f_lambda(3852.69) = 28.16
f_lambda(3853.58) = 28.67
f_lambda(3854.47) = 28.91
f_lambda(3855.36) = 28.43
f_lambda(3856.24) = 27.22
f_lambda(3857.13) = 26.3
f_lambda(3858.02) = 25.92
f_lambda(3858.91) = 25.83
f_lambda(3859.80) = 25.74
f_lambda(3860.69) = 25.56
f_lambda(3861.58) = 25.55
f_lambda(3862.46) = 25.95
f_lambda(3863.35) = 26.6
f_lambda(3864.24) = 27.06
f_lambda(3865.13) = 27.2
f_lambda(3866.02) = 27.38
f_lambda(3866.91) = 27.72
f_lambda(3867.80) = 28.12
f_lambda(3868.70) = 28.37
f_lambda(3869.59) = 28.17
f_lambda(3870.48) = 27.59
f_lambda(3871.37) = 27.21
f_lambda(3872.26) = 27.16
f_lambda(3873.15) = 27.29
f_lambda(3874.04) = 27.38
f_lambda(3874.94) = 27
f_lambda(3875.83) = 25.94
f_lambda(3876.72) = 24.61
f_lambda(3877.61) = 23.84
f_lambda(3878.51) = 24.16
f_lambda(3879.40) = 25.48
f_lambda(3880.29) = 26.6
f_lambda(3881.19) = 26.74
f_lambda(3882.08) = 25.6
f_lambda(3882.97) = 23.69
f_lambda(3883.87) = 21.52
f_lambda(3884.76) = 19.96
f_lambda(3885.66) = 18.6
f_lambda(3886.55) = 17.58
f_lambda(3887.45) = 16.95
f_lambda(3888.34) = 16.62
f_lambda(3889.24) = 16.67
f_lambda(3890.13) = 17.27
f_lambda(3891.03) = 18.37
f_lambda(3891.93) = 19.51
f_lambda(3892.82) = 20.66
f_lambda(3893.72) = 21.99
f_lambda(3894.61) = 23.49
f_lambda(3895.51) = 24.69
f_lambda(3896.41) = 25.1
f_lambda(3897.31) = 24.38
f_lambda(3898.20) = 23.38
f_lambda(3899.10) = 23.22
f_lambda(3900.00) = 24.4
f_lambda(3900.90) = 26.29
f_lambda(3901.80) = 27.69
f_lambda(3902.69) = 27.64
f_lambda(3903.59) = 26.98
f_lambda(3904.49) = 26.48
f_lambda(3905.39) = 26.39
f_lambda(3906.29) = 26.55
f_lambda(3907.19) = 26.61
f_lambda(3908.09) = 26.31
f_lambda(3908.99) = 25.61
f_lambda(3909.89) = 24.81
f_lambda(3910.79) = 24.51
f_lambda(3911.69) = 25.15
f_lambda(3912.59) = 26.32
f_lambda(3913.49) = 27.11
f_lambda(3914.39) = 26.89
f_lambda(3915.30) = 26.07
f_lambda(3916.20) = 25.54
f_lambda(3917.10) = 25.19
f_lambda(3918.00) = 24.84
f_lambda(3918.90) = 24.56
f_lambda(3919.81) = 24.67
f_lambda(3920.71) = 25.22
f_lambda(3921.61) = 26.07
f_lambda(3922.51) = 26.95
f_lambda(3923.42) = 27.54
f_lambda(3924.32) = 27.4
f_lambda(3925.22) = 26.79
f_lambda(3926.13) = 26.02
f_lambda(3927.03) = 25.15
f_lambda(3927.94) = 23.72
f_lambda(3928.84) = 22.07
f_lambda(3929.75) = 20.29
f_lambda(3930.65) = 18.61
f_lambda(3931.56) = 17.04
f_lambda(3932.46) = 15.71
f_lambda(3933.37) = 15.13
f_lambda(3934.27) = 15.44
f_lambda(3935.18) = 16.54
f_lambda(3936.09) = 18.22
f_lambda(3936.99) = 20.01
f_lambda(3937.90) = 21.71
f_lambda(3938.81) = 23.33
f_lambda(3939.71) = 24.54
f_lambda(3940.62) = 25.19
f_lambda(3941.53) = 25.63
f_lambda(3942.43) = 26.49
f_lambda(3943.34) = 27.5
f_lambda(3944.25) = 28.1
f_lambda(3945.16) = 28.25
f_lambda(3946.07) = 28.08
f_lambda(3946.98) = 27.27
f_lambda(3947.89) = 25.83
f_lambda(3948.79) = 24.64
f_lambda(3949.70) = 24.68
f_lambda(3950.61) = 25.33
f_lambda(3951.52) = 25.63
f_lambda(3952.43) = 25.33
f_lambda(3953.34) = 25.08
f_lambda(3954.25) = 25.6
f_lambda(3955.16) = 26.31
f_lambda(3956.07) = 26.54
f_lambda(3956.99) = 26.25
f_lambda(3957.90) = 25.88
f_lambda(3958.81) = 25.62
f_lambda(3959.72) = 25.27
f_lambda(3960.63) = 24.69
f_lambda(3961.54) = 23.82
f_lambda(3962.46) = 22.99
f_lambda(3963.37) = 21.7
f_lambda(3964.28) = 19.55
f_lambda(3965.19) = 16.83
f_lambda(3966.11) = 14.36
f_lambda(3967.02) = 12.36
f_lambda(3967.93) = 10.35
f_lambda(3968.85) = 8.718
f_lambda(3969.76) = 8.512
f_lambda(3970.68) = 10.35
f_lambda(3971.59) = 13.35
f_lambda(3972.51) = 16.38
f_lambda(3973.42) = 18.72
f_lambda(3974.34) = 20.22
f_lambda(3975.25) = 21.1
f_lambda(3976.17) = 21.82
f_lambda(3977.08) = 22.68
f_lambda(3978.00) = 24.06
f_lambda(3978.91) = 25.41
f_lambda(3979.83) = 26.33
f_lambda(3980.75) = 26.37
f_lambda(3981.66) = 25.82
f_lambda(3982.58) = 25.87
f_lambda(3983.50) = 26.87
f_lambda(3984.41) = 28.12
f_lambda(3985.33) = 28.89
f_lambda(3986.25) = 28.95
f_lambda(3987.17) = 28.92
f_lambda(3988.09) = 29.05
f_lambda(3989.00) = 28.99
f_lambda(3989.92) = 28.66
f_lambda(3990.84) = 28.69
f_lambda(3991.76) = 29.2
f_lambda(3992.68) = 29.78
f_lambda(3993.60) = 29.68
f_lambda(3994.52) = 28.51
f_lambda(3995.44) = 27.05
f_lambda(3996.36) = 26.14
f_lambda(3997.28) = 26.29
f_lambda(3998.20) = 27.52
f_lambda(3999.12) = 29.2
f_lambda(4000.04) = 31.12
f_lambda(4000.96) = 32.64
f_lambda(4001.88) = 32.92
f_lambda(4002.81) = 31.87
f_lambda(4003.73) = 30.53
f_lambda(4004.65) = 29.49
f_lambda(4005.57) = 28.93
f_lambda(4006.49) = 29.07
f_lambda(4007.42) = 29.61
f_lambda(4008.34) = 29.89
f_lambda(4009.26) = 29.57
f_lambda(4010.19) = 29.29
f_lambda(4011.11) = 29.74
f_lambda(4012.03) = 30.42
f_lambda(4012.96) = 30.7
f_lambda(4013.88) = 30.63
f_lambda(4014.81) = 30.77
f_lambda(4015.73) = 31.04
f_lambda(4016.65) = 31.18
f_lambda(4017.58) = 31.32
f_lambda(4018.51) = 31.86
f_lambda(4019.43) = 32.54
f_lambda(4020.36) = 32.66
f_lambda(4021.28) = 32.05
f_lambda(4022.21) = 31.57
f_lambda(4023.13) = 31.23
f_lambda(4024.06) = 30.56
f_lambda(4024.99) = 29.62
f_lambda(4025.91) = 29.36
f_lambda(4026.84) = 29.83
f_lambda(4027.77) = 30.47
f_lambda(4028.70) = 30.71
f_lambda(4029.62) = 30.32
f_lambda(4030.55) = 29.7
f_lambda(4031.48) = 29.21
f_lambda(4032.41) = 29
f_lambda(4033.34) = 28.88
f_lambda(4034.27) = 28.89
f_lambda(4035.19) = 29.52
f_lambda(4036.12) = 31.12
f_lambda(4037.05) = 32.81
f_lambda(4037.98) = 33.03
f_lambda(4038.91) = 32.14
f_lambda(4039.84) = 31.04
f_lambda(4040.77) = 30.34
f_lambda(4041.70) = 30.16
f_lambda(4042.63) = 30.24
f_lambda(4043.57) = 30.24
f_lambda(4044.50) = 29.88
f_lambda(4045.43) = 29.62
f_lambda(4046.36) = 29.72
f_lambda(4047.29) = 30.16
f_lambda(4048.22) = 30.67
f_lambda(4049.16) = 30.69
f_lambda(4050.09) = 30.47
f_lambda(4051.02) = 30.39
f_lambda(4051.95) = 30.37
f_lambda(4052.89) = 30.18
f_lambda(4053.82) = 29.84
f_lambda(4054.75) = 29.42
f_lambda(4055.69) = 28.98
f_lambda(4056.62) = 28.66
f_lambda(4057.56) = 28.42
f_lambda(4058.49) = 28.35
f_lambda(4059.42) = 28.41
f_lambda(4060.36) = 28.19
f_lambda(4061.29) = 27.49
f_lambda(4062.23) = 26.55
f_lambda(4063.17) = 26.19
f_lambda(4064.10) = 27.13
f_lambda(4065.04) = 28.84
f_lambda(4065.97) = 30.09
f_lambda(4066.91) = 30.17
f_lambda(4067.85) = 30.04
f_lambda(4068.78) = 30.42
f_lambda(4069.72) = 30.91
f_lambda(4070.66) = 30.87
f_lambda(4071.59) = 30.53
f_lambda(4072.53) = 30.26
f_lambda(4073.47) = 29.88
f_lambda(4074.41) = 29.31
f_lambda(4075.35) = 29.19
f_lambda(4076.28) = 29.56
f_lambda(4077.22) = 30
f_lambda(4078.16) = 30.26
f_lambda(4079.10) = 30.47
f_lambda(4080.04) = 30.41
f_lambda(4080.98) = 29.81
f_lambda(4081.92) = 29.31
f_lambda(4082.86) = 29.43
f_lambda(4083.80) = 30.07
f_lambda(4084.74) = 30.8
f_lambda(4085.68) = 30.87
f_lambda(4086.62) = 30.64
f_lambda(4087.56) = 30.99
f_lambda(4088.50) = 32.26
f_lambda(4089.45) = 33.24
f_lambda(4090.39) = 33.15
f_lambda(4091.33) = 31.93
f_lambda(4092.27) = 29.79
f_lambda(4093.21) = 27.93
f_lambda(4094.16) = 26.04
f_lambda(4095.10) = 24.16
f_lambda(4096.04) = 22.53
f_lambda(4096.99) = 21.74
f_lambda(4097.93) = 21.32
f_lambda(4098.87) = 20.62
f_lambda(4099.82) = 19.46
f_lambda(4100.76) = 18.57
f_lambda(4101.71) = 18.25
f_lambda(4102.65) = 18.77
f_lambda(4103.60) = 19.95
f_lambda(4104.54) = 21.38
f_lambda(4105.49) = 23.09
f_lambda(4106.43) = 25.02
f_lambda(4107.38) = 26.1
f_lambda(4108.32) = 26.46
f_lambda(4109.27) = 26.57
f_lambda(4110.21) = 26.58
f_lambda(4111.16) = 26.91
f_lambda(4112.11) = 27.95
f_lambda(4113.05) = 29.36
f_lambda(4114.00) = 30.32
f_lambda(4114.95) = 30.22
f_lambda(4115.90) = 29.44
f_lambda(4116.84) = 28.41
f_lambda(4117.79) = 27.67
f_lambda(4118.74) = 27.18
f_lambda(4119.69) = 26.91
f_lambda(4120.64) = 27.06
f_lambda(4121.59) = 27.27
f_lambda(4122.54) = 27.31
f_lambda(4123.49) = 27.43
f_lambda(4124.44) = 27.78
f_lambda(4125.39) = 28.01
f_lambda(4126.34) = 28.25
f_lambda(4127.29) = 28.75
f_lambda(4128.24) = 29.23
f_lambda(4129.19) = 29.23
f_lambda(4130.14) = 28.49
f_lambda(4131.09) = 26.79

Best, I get 1.3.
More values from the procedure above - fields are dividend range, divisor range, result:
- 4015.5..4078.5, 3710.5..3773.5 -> 1.76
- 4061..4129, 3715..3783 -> 1.60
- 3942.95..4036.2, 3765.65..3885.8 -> 1.23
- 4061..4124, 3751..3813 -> 1.47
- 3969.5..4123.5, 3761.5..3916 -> 1.33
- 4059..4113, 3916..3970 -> 1.29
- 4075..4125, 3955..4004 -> 1.19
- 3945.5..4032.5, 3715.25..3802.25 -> 1.44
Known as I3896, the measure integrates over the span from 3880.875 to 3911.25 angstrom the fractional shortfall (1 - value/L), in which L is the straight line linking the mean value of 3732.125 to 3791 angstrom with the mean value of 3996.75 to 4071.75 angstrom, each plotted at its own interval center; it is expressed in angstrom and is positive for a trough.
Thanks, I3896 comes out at 2.49 angstrom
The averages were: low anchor 20.4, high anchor 30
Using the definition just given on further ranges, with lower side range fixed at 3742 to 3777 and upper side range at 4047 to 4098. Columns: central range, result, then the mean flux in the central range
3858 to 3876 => -3.3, 26.9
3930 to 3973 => 6.8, 21.4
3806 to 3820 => -2.7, 25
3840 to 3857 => -2.6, 25.6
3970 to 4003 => 0.9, 25.9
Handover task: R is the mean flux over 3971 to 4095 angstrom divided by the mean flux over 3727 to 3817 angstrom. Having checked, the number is 1.36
